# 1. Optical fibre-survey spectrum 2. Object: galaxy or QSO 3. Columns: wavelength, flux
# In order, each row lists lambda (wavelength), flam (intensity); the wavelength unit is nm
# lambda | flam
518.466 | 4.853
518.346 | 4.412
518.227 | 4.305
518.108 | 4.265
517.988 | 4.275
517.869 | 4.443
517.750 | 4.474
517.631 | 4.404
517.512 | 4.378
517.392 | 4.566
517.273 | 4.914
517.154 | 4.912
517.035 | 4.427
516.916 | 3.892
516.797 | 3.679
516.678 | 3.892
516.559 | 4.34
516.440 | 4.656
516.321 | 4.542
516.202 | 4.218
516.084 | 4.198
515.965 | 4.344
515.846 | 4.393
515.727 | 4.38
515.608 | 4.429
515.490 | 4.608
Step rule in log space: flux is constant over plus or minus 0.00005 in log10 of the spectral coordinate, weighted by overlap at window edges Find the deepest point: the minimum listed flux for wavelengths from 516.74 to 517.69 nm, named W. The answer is 3.679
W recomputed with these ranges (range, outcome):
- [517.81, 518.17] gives 4.265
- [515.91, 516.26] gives 4.198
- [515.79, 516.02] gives 4.344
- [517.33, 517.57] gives 4.378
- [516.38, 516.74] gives 3.892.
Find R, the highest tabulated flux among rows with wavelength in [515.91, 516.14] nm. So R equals 4.344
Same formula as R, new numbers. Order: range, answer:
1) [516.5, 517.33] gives 4.914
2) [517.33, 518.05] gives 4.566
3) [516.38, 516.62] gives 4.656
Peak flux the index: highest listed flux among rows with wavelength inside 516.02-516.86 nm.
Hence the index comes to 4.656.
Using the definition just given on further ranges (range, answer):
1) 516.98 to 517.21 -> 4.912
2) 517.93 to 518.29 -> 4.305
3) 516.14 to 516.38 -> 4.542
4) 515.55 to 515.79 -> 4.429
